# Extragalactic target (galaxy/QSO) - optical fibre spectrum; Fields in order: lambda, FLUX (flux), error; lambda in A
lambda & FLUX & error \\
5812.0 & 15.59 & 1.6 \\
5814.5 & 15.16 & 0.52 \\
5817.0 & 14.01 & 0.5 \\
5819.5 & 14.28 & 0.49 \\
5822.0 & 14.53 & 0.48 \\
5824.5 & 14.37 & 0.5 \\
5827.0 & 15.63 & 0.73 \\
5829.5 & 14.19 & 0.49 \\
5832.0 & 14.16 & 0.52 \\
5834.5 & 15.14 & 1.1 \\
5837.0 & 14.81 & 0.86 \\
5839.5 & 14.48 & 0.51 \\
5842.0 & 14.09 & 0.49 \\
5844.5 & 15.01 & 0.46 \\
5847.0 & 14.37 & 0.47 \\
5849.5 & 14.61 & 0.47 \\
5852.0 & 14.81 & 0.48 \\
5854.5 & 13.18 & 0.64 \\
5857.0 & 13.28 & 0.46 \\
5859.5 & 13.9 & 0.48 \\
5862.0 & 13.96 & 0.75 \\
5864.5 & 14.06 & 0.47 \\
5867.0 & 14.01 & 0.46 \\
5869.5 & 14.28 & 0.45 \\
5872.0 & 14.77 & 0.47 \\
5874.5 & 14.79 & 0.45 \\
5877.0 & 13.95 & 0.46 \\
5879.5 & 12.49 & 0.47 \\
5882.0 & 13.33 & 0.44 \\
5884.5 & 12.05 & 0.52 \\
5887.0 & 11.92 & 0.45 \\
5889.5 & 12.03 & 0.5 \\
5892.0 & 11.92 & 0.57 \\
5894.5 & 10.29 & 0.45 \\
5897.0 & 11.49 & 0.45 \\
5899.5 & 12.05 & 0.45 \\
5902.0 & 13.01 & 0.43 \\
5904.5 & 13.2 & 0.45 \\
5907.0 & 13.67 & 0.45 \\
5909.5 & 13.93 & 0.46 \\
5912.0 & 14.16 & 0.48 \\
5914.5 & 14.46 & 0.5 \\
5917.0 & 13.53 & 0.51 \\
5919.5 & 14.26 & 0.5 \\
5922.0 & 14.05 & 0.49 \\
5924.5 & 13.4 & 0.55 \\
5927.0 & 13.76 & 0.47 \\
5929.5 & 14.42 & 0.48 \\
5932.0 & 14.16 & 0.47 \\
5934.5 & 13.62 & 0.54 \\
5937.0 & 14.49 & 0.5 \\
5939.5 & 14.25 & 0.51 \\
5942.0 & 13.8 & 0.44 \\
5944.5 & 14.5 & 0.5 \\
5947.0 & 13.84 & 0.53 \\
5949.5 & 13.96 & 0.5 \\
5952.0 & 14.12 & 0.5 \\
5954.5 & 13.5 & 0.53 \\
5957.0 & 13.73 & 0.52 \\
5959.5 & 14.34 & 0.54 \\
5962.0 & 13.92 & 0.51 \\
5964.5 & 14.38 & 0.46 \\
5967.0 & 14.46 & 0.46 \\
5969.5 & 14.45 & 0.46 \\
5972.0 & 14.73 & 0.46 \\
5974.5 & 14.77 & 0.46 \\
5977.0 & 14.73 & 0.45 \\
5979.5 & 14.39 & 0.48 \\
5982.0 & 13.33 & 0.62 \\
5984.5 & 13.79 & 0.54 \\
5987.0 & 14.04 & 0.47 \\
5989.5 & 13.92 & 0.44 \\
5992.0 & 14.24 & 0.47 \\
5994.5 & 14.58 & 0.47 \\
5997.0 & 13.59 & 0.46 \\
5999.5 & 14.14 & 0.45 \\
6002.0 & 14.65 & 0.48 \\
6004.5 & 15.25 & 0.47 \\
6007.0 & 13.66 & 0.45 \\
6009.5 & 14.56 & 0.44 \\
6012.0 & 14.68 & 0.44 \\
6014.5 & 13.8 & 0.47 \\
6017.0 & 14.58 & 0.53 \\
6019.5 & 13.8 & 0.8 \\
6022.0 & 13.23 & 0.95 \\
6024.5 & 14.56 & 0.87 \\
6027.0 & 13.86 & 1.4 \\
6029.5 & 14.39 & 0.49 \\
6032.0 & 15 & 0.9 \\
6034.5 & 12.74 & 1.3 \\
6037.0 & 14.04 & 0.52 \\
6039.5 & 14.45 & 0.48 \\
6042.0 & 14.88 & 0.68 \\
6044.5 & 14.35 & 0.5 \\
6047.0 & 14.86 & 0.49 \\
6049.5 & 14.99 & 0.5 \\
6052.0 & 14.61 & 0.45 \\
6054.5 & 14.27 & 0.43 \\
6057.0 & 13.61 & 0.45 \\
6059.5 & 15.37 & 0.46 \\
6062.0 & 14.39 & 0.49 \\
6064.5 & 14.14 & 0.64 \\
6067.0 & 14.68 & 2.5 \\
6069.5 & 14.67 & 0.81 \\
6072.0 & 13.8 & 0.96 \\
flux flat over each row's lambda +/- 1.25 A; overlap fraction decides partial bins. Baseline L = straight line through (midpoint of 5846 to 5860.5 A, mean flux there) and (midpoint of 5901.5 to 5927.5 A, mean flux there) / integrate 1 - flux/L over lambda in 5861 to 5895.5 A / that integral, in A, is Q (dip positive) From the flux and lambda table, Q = 1.9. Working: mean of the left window 14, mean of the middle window 13.1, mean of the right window 13.8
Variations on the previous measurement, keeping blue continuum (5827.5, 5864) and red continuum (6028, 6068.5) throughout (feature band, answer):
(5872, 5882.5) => 0.39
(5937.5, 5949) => 0.20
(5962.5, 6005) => 0.26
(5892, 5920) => 2.60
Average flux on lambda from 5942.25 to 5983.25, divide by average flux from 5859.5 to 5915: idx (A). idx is 1.08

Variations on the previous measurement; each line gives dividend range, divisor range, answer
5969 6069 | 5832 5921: 1.05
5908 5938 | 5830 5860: 0.98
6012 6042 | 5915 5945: 1.01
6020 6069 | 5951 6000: 1.01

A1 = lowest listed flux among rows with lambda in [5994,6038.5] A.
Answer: 12.74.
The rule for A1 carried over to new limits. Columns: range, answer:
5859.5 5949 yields 10.29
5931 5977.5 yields 13.5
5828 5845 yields 14.09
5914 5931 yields 13.4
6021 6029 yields 13.23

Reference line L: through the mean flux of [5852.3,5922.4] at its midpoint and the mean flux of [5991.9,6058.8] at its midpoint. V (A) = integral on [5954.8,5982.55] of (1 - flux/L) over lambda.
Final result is -0.8 A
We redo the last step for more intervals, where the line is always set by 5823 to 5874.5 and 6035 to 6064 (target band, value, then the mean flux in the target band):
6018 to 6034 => 0.4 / 14.1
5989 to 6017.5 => 0.3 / 14.3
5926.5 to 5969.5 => 1.0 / 14.1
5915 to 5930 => 0.5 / 13.9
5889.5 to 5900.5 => 2.2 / 11.5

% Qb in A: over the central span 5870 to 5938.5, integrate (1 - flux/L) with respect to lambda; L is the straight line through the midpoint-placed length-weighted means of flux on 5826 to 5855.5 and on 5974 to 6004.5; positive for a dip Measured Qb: 5.1 A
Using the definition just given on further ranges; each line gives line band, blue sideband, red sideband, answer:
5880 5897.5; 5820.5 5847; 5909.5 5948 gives 2.9 A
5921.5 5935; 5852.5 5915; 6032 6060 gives -0.4 A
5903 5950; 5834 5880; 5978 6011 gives 0.8 A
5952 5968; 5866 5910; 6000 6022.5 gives -0.4 A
